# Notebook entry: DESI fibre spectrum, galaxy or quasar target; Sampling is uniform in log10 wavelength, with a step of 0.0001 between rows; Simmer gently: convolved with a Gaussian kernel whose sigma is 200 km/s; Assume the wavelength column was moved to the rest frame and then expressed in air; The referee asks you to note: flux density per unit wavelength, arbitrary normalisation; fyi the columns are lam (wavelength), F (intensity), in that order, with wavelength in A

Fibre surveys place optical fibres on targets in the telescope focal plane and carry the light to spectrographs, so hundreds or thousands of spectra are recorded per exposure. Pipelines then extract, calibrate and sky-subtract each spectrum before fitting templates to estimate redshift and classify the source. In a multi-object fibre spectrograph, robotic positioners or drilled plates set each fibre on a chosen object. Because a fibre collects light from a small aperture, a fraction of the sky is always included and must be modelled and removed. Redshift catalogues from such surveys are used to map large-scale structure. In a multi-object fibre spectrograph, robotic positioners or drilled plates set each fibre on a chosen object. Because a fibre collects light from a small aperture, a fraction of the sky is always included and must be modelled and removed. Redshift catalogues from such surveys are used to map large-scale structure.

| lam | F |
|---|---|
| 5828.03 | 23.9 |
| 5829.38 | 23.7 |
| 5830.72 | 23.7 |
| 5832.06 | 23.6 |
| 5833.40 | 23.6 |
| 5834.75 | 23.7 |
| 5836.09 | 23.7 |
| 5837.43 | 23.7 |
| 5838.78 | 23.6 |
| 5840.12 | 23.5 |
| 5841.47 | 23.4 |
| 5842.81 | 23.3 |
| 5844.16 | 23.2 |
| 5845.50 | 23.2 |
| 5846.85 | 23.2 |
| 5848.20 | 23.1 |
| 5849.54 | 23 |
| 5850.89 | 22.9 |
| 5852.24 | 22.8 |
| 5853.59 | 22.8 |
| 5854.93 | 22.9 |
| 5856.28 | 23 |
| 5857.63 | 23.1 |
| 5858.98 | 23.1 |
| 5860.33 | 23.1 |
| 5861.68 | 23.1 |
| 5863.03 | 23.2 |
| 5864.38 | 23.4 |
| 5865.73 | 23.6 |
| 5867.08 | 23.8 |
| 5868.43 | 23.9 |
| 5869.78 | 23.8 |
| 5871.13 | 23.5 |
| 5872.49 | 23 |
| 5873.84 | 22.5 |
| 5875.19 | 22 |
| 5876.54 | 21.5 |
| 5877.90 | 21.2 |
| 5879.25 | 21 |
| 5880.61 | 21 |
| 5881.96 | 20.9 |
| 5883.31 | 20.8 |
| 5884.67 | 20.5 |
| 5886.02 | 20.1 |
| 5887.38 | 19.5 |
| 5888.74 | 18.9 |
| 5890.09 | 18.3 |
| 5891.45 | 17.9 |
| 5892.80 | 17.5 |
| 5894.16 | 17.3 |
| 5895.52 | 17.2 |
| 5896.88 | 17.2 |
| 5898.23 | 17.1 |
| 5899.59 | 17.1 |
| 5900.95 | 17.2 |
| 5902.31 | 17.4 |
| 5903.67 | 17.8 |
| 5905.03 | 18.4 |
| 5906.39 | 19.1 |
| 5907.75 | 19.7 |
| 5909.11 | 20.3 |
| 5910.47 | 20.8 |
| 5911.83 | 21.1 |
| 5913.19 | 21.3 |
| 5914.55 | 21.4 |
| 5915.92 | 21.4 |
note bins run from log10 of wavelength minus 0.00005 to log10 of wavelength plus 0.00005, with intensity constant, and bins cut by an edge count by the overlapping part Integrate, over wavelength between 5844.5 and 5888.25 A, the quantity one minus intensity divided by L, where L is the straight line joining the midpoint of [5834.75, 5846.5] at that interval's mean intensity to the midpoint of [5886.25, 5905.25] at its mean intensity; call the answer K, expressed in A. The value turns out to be -3.46 A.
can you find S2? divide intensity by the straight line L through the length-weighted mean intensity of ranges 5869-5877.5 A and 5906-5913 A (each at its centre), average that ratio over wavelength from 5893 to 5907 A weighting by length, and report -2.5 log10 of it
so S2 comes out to 0.191 mag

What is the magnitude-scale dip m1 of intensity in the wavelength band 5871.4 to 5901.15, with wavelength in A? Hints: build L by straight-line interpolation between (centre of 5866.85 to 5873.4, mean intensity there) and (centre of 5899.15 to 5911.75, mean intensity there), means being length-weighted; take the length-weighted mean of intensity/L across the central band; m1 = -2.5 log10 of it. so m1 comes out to 0.10 mag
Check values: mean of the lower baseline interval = 23.5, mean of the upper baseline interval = 18.8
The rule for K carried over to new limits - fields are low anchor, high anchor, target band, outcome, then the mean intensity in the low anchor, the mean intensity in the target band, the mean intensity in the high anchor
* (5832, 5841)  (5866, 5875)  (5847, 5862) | 0.31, 23.6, 23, 23.4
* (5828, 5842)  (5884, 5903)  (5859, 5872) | -1.71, 23.6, 23.5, 18.1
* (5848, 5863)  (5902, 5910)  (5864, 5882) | -0.80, 23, 22.5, 18.9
